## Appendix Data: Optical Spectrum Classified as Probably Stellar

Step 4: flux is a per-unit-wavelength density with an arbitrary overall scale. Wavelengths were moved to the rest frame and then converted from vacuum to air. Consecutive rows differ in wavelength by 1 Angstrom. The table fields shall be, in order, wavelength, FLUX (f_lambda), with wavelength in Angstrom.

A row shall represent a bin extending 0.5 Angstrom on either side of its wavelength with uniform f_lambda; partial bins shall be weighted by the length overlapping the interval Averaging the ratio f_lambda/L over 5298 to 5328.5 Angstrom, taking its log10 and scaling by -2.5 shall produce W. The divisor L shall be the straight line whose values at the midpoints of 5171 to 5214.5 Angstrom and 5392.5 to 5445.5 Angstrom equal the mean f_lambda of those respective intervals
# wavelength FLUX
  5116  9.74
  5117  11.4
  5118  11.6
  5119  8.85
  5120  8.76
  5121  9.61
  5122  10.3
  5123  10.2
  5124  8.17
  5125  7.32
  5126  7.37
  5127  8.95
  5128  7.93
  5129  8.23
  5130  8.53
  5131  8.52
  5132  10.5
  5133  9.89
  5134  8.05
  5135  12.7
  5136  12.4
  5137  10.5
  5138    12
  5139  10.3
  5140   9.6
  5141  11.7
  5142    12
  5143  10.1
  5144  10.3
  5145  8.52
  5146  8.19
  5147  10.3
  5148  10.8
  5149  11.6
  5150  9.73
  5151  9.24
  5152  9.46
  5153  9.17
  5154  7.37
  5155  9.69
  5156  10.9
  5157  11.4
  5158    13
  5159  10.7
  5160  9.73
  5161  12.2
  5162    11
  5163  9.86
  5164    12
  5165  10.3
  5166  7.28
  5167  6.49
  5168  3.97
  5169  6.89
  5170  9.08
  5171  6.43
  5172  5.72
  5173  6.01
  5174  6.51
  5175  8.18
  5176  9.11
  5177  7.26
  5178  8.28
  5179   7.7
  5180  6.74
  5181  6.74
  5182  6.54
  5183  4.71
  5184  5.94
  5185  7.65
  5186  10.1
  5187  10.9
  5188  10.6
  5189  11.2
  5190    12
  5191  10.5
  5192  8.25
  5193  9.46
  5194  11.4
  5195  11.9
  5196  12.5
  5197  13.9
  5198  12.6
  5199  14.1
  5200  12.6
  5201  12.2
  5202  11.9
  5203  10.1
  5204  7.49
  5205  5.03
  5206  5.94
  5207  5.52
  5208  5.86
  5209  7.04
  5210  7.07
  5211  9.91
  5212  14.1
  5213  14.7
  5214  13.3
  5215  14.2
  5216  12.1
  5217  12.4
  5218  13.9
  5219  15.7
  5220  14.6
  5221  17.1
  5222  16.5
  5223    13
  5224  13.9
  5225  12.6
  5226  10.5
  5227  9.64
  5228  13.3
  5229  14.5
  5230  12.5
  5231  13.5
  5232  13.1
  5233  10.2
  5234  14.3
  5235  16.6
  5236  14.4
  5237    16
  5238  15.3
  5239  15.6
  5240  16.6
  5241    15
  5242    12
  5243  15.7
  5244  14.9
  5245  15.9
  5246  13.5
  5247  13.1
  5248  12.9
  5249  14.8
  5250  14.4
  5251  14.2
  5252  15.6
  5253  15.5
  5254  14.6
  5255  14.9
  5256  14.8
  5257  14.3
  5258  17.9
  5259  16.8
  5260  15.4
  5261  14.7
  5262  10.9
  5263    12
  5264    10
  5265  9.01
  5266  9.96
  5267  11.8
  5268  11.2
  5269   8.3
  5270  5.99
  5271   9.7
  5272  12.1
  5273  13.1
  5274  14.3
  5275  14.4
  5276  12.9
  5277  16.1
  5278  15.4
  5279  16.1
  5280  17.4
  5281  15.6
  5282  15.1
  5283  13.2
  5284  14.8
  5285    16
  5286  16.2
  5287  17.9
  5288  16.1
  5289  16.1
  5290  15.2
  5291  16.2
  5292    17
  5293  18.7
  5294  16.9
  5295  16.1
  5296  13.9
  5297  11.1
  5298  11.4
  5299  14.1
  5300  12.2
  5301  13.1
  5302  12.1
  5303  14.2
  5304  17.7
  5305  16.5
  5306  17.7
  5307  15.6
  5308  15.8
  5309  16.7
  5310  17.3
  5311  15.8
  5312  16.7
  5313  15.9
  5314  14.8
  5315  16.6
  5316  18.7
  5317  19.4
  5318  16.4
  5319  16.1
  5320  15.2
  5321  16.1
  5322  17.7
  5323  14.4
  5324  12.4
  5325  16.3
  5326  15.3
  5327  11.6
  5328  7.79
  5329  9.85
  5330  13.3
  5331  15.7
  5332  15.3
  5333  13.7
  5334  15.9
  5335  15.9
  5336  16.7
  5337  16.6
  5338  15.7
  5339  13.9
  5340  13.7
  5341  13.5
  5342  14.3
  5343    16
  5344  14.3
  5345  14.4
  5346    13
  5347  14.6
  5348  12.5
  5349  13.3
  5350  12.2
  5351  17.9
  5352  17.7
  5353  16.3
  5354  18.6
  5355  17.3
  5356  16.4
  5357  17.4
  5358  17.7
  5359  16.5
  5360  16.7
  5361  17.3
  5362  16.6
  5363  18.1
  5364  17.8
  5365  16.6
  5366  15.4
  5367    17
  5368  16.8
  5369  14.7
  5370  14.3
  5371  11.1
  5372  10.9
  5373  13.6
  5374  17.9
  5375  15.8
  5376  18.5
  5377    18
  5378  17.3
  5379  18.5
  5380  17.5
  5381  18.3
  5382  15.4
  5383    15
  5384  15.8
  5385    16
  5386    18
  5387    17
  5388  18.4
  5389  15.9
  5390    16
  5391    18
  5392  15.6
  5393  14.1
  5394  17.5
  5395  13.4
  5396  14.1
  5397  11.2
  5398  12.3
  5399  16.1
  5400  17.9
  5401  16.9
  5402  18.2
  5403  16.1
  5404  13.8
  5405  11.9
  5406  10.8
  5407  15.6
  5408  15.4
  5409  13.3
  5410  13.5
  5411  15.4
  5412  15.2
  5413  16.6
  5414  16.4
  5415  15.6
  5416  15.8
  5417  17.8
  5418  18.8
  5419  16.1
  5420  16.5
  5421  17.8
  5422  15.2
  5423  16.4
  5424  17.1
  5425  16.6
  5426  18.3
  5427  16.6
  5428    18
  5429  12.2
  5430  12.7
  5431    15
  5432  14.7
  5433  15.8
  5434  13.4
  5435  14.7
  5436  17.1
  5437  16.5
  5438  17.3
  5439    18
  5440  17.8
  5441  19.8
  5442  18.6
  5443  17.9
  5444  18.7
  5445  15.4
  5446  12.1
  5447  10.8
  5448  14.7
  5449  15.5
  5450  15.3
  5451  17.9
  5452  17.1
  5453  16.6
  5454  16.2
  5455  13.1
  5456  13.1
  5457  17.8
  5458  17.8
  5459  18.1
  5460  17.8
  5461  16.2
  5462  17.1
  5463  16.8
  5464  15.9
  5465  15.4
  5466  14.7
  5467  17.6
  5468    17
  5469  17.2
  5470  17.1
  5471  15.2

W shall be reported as -0.20 mag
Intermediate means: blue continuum 9.25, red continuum 15.8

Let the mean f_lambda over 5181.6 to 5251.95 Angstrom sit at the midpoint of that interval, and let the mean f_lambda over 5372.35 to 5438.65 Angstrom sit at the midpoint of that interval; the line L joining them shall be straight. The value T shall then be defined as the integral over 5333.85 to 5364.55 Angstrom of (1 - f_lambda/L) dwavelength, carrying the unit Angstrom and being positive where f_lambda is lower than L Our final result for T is -2.1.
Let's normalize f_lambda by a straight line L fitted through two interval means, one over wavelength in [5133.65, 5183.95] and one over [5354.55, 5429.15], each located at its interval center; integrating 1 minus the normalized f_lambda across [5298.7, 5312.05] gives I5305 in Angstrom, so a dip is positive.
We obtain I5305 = -1.9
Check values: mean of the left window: 9.14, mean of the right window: 16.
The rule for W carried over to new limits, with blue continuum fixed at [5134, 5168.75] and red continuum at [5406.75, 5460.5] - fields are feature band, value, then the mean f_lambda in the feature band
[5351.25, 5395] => -0.12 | 16.5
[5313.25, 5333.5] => -0.09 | 14.8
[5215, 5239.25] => -0.18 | 13.8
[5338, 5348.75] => 0.01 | 14.1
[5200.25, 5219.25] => 0.09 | 10.4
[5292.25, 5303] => -0.07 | 14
